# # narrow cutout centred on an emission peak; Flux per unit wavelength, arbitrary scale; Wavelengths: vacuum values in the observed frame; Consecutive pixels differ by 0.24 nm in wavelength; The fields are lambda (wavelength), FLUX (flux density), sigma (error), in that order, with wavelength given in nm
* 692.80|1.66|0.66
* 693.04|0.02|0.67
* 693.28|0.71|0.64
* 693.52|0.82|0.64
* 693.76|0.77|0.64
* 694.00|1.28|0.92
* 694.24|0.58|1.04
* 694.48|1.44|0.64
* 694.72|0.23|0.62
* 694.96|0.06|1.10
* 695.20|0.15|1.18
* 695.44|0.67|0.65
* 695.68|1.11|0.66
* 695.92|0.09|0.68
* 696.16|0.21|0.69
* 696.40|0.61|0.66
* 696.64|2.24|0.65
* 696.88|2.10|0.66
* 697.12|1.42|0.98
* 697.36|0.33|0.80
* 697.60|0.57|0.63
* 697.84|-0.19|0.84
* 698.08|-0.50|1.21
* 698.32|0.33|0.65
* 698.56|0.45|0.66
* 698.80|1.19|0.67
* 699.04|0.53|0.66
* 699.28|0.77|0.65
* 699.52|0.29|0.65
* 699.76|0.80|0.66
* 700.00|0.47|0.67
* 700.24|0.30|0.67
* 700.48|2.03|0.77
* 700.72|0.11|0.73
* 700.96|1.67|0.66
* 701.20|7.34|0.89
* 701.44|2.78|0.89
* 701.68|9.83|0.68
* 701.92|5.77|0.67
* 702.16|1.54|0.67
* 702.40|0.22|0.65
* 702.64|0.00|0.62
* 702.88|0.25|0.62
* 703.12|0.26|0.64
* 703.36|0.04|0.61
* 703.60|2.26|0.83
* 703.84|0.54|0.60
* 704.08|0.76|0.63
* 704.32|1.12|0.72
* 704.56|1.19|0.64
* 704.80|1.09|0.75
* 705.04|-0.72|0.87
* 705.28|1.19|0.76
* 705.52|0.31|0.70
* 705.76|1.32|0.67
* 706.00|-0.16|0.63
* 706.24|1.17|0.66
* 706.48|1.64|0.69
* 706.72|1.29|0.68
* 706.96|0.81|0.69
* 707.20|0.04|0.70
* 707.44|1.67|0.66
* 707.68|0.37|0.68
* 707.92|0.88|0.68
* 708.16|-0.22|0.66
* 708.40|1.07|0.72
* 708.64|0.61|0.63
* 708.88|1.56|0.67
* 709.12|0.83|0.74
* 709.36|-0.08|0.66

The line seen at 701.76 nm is [O II] 3727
